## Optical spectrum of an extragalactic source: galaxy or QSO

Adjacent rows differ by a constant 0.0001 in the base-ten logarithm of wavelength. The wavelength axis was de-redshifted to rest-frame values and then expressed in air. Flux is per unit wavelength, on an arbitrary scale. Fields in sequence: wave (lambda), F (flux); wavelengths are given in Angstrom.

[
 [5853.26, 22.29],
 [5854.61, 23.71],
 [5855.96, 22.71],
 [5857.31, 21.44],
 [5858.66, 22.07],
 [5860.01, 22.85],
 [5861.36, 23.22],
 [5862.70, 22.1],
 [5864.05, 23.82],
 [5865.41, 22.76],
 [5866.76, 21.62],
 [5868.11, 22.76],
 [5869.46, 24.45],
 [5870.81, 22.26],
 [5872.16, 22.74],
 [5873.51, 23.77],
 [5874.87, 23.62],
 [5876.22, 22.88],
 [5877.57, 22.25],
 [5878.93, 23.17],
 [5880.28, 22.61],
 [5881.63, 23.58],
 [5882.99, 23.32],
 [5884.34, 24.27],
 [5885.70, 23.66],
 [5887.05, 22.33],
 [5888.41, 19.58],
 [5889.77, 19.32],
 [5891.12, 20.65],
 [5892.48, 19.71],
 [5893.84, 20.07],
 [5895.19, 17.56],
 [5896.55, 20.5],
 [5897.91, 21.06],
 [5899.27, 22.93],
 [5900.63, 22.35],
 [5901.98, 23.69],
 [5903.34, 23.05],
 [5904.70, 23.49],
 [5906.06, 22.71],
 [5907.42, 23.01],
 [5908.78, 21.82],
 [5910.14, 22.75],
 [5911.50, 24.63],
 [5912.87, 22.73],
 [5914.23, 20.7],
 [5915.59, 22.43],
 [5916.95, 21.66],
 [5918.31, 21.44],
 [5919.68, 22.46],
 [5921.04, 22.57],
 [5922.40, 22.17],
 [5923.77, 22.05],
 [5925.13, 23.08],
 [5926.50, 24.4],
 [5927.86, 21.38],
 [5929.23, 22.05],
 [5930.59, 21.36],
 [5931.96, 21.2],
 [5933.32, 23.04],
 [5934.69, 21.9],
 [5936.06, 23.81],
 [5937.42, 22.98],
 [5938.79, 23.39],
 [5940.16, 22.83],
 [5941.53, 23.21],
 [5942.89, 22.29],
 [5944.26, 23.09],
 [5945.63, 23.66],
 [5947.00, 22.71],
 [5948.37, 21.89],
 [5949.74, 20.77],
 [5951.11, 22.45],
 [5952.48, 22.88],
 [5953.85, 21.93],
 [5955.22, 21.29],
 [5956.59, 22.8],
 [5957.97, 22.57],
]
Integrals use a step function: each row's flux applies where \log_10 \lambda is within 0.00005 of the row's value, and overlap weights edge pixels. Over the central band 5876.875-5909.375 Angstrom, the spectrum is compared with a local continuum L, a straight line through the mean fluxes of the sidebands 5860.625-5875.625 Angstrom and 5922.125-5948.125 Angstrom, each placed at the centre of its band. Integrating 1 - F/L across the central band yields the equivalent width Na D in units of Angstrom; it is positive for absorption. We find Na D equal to 1.3 Angstrom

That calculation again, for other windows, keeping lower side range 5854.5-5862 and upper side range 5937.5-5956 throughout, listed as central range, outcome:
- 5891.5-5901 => 0.8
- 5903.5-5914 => -0.2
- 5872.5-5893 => 0.2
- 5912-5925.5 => 0.2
